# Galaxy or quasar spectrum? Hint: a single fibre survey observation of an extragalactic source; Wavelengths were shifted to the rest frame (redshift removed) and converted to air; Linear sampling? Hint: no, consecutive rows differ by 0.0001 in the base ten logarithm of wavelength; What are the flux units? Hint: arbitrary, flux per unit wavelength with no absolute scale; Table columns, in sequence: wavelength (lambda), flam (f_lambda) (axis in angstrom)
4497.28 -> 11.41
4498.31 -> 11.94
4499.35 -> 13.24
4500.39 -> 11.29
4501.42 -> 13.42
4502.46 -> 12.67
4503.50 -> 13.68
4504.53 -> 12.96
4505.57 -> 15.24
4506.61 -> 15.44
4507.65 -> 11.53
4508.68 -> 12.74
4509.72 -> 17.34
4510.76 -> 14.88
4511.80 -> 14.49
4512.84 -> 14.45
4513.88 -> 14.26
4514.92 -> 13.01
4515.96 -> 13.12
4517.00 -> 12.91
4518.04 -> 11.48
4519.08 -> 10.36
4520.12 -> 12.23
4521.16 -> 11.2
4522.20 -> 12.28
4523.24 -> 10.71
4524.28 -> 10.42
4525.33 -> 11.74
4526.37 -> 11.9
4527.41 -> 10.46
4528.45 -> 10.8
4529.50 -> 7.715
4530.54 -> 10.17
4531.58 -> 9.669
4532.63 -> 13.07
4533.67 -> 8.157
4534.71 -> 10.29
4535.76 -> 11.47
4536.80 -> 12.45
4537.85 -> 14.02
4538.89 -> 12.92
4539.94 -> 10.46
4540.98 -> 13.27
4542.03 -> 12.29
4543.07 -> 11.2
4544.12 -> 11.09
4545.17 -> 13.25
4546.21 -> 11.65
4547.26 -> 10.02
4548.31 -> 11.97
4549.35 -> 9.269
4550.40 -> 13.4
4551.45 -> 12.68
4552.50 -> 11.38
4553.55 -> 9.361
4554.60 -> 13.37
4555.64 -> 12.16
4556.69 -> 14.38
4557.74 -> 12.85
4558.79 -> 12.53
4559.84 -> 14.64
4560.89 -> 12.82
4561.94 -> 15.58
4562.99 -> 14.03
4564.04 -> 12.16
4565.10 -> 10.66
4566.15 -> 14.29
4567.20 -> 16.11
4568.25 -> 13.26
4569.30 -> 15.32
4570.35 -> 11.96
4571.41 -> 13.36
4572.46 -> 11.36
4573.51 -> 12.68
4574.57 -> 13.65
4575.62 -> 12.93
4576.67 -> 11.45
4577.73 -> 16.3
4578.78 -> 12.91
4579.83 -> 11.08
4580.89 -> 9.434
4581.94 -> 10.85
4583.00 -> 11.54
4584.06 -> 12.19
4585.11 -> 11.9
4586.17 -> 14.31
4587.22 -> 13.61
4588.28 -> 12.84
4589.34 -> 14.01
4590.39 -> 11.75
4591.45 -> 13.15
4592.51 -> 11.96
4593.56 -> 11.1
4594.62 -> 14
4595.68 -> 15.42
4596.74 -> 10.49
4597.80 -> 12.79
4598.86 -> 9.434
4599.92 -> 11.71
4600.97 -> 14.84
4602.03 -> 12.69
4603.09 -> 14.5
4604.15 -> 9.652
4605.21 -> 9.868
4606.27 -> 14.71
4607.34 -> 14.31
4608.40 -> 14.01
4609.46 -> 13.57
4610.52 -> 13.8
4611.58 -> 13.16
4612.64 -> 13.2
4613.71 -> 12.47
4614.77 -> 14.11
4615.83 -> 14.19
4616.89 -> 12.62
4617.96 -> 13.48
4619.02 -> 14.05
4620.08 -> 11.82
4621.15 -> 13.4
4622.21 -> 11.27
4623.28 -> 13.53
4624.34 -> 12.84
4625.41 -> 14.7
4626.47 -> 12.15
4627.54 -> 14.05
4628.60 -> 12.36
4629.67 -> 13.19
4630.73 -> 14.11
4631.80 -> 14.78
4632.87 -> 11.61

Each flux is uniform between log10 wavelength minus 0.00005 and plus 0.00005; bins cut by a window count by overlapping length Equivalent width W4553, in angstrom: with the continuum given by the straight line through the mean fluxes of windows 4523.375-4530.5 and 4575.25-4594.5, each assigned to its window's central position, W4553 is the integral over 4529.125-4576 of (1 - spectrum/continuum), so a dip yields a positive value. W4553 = -3.7 angstrom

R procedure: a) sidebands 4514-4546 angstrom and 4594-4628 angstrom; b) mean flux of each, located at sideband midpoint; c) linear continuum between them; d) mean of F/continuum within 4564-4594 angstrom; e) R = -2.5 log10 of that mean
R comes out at -0.025 mag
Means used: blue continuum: 11.5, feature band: 12.7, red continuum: 13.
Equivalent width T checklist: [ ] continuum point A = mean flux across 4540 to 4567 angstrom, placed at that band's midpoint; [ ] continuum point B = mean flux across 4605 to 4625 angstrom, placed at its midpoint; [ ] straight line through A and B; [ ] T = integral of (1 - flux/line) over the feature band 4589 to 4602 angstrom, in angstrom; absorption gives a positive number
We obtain 0.4 angstrom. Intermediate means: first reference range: 12.4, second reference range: 13.2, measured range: 12.5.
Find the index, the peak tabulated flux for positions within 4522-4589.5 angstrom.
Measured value 16.3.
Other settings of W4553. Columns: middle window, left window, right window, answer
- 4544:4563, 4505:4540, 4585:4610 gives 0.00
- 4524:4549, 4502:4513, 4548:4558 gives 2.99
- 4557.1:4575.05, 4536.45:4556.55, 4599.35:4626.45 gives -1.58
